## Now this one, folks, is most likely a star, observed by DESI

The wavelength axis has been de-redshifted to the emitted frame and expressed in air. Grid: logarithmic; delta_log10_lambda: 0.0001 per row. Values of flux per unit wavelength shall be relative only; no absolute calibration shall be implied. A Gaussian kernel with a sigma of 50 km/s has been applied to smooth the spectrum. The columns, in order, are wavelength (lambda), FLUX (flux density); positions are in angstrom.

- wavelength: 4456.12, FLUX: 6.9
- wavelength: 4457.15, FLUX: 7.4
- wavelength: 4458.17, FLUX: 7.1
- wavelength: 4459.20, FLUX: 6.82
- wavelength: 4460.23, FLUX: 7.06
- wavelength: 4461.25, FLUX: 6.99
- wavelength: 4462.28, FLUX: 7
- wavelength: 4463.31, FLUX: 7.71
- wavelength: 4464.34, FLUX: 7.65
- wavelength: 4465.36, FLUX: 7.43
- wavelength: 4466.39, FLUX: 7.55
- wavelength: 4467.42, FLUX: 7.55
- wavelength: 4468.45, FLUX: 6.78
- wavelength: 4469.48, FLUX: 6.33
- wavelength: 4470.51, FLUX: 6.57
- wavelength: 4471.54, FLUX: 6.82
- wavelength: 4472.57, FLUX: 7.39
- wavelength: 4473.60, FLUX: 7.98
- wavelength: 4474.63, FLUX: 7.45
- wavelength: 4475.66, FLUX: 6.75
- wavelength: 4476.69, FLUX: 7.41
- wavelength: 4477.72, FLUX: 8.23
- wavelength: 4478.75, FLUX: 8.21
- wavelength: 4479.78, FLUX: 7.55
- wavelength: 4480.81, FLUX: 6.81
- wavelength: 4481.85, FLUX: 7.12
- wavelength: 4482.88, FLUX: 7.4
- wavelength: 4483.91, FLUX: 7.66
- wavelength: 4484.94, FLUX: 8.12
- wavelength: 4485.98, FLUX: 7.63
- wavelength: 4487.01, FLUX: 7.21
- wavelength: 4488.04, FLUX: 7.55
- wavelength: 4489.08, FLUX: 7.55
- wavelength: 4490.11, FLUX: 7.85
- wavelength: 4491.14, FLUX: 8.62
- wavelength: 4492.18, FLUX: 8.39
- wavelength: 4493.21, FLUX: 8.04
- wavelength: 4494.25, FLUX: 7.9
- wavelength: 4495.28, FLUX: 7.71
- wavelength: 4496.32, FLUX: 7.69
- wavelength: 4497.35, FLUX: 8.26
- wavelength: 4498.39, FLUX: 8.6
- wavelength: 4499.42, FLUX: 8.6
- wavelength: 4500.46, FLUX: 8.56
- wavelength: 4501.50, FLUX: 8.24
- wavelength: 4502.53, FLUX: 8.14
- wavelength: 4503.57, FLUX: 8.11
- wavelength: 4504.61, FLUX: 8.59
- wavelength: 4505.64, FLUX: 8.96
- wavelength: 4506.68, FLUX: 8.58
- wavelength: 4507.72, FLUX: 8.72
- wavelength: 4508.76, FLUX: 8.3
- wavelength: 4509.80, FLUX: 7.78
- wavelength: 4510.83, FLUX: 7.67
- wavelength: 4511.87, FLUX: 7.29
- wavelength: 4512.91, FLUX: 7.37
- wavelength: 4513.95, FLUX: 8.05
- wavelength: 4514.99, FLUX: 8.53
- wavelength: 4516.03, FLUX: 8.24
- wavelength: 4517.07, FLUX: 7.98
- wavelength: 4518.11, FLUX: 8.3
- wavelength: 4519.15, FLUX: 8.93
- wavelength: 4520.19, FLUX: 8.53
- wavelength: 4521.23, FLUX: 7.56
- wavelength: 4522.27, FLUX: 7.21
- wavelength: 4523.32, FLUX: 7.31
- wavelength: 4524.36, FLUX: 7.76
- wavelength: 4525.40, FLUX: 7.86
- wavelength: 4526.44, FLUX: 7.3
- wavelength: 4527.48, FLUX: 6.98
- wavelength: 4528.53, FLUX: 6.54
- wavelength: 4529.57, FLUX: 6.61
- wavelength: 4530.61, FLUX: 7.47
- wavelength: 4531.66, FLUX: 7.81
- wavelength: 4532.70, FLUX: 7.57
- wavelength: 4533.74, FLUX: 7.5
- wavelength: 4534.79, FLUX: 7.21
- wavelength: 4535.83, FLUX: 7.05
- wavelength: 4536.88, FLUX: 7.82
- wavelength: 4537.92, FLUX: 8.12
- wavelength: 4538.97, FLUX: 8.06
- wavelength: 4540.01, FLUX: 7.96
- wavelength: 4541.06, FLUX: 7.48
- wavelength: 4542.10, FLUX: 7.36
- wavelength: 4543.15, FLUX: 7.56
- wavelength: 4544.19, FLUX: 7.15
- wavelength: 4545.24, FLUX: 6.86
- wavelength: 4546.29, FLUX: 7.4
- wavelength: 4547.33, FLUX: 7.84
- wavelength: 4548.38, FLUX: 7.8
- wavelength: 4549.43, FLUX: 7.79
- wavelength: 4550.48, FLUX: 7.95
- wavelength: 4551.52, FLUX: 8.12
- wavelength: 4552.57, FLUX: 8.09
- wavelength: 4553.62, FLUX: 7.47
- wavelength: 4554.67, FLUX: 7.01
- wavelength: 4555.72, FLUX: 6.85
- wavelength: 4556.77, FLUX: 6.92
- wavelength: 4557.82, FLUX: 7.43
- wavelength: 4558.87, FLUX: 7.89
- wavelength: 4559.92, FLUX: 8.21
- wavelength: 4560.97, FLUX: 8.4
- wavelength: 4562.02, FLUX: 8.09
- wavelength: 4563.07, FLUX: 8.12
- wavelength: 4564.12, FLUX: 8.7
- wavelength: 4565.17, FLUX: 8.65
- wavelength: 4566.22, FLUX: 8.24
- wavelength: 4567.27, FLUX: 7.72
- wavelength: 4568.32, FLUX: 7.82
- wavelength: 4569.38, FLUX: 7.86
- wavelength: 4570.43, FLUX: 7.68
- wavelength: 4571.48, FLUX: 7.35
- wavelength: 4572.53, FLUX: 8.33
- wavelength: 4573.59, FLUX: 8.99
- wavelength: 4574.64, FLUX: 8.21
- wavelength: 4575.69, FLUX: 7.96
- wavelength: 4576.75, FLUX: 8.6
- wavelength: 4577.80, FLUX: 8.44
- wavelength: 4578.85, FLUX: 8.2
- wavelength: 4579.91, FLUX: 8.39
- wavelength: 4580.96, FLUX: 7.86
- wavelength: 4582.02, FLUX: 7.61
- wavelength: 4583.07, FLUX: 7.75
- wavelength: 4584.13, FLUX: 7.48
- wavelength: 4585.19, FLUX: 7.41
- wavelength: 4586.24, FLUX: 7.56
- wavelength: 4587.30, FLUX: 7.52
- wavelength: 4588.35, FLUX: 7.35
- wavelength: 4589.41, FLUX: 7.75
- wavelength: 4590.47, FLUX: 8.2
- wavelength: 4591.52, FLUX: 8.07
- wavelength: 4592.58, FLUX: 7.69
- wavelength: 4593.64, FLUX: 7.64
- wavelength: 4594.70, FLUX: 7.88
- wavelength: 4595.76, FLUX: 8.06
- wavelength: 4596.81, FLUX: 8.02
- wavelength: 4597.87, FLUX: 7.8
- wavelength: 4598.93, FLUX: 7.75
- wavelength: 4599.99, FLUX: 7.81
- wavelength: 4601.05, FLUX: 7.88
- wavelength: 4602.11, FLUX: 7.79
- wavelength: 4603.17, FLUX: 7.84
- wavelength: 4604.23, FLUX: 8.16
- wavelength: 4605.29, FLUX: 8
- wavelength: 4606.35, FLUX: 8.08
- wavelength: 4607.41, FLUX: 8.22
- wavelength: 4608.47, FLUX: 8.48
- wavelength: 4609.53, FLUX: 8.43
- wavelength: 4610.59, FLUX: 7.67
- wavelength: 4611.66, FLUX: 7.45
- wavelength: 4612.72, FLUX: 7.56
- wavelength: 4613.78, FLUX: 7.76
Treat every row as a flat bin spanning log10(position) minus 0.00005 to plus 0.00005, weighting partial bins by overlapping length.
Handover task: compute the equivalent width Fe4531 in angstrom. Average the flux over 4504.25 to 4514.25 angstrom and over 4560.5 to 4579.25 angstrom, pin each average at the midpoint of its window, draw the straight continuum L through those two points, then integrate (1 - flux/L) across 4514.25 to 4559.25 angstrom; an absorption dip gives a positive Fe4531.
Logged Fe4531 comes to 3.0 angstrom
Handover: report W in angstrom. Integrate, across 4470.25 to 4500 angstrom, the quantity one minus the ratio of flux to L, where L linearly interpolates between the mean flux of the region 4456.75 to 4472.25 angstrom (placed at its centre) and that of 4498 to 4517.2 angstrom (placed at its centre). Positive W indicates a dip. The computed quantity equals -0.19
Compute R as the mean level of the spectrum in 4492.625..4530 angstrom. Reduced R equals 7.97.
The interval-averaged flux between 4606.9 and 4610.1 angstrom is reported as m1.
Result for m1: 8.38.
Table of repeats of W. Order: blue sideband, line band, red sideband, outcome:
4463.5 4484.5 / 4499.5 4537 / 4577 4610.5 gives -1.5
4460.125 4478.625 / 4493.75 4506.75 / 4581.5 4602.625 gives -1.6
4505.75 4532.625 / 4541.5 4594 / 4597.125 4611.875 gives 0.4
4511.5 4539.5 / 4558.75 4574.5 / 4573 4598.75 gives -0.6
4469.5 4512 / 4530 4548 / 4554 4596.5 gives 0.8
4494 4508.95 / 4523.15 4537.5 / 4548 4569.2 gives 1.3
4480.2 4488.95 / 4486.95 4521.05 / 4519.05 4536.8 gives -3.2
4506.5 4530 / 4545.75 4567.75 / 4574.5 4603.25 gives 0.0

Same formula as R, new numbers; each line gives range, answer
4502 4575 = 7.82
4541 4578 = 7.84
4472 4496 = 7.67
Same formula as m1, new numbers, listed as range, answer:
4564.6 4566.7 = 8.46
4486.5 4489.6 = 7.44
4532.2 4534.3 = 7.52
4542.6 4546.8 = 7.23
